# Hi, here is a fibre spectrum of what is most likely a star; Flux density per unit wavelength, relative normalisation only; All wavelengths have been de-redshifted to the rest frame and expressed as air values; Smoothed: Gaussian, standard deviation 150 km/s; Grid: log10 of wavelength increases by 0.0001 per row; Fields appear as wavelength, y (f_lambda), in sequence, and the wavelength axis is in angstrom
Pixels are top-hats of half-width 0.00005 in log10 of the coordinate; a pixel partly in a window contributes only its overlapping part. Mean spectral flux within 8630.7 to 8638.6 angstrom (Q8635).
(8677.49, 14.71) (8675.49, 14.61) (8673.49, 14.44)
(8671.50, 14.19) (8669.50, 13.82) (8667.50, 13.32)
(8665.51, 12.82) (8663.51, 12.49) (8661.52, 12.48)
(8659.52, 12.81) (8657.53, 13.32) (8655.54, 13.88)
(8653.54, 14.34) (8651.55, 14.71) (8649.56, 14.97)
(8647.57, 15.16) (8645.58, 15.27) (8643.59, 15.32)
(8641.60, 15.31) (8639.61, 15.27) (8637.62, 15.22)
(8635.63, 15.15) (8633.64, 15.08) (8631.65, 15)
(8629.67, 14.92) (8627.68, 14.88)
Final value 15.1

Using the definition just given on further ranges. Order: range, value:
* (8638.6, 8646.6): 15.3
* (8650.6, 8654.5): 14.5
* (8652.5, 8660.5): 13.6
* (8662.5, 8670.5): 13.1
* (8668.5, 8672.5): 14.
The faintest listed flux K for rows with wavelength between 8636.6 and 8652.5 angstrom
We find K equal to 14.71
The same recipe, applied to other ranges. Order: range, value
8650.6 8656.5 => 13.88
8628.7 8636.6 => 14.92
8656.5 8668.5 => 12.48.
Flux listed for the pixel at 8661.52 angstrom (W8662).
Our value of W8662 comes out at 12.48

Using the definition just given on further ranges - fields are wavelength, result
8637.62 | 15.22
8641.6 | 15.31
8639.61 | 15.27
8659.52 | 12.81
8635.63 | 15.15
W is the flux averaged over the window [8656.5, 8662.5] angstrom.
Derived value 12.9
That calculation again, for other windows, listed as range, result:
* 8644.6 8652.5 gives 15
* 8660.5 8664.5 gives 12.5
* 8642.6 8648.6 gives 15.3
